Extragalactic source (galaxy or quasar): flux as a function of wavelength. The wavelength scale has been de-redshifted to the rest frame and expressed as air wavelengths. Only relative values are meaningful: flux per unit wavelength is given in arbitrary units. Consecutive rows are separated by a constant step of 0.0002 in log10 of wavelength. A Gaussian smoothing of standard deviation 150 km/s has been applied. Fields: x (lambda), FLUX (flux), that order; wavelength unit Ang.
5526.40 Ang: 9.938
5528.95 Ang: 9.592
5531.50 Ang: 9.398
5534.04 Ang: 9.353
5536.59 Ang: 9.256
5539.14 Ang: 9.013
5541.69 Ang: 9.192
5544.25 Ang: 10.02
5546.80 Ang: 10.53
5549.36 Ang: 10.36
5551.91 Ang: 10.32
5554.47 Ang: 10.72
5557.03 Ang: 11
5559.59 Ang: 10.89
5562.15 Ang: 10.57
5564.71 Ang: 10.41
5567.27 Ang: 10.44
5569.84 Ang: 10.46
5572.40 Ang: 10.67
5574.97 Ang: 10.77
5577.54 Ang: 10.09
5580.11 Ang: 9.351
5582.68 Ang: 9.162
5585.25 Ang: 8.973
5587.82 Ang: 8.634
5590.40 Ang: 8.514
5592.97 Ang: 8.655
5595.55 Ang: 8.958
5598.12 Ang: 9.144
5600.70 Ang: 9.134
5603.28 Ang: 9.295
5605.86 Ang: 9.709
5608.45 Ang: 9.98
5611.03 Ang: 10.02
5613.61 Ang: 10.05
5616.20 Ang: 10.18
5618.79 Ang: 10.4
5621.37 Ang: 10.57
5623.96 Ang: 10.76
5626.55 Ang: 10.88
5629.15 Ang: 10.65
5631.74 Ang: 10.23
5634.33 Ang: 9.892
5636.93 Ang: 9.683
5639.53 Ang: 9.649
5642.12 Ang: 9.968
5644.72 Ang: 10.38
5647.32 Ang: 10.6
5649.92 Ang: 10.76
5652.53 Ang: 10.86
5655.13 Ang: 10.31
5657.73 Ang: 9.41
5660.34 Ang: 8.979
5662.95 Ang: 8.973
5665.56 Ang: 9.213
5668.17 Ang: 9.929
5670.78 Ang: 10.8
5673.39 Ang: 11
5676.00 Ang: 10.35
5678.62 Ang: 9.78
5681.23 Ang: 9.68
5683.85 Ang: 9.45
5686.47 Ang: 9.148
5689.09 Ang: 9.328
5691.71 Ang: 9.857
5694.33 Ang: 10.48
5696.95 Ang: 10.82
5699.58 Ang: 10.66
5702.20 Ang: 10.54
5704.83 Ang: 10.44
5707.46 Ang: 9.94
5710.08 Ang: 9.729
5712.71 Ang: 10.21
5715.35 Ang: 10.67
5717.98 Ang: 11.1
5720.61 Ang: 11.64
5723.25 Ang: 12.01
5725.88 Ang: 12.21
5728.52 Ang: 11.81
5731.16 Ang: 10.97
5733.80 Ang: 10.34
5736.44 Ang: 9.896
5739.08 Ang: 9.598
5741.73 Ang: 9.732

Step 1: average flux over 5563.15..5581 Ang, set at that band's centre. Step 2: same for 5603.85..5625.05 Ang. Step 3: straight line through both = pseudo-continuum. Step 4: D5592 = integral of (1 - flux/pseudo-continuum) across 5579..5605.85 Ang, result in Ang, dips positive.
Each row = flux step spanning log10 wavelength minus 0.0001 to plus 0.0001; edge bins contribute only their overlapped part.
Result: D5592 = 3.26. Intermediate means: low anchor 10.3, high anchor 10.2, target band 9.02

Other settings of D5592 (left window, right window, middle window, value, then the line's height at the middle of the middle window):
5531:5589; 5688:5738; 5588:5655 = 2.1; 10.3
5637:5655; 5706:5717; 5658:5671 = 1.0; 10.3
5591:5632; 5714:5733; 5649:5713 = 4.9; 10.9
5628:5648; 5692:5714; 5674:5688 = 0.7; 10.3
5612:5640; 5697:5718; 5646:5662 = 0.3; 10.3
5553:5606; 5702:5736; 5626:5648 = 0.1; 10.2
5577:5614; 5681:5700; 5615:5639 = -2.2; 9.49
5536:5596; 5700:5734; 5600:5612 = 0.6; 10.2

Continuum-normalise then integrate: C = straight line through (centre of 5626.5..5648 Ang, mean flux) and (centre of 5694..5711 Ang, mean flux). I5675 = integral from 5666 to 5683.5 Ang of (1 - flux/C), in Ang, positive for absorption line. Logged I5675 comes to 0.2 Ang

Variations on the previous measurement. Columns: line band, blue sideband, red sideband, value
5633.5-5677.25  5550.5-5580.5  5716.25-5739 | 3.3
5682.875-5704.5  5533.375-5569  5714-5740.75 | 1.6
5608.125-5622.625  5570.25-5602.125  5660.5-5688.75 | -1.1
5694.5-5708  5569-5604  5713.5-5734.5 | 0.6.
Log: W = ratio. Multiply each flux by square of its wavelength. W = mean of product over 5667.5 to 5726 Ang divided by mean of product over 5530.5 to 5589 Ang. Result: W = 1.09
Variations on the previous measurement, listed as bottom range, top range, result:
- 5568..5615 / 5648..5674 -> 1.08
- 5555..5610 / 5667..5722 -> 1.09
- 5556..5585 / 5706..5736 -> 1.12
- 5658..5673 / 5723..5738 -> 1.18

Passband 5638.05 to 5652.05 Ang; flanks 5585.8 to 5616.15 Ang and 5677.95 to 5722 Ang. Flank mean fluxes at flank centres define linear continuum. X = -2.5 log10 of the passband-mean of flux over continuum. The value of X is -0.06 mag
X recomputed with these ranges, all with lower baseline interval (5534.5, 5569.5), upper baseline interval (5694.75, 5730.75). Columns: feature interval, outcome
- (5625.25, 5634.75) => 0.01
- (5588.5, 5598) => 0.18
